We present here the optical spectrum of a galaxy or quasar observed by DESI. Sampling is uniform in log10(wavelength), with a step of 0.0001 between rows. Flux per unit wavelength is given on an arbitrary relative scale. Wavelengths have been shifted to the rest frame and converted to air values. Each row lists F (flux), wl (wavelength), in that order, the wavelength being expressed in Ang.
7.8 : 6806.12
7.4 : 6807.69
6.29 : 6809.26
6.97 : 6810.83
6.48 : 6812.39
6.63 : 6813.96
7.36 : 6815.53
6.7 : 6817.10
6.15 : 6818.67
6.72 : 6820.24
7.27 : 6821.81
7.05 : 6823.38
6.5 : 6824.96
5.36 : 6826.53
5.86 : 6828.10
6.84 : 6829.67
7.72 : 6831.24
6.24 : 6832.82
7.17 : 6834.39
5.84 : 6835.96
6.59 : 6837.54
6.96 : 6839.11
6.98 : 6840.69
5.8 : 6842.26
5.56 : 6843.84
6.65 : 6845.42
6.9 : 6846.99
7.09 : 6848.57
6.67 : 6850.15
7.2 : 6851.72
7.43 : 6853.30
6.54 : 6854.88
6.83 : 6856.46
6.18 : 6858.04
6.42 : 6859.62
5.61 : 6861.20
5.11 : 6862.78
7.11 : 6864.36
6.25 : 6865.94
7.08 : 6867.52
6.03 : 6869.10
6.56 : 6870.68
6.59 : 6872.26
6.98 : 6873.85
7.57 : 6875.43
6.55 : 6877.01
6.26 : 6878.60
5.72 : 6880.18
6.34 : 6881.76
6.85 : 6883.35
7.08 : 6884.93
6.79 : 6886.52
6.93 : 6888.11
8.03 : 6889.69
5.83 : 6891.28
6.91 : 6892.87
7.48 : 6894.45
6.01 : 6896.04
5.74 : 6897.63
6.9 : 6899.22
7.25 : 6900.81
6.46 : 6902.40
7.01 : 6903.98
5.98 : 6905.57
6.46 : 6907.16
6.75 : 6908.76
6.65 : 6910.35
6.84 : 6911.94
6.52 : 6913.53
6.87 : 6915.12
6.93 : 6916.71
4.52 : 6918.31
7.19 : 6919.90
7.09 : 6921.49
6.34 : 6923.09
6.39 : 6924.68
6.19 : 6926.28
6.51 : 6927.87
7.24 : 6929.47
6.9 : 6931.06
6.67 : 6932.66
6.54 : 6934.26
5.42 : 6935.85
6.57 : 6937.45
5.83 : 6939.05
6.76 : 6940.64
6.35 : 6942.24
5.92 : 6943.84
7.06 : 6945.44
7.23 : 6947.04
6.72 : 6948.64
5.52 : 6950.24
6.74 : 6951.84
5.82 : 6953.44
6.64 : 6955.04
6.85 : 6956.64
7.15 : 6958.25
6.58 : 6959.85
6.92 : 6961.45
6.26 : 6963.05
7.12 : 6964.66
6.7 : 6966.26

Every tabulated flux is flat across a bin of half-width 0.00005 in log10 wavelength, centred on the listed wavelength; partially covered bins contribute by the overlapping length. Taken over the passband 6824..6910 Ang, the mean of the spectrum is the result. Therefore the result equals 6.59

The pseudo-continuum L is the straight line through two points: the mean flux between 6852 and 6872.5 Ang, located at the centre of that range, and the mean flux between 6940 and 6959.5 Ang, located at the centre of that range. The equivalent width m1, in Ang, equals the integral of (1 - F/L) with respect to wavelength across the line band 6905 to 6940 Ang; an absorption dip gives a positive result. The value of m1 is 0.27 Ang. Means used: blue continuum 6.46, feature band 6.48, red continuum 6.56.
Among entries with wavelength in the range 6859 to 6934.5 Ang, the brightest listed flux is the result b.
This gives 8.03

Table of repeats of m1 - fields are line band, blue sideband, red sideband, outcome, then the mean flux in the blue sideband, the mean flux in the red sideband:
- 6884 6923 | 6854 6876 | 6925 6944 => -1.33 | 6.48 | 6.42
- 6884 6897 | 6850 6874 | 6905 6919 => -0.83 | 6.52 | 6.41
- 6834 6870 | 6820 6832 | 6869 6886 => 0.68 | 6.66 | 6.62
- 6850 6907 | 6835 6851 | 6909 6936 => -0.74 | 6.52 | 6.55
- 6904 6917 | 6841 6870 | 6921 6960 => -0.27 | 6.48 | 6.51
